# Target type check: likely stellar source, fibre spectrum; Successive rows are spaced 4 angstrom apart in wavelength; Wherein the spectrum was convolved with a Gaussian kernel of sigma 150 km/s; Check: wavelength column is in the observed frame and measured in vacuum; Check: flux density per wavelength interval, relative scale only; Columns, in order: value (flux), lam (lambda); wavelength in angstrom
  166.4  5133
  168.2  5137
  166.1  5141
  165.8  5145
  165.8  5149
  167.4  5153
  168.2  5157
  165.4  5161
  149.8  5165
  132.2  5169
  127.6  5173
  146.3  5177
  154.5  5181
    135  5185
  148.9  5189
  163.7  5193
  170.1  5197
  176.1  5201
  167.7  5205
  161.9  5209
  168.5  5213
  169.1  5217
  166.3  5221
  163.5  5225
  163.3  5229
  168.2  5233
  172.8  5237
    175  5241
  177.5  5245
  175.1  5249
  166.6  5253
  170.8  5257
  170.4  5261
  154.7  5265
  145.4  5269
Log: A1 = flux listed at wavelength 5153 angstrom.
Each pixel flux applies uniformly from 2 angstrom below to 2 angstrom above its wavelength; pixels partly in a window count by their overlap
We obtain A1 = 167.4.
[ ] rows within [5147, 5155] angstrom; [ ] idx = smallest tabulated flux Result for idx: 165.8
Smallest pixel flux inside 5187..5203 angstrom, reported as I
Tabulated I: 148.9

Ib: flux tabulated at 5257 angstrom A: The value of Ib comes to 170.8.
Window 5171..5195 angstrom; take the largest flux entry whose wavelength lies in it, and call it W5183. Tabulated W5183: 163.7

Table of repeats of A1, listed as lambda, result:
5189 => 148.9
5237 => 172.8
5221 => 166.3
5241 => 175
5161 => 165.4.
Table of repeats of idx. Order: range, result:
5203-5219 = 161.9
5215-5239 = 163.3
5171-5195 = 127.6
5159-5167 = 149.8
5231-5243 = 168.2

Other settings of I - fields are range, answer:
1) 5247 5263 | 166.6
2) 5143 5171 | 132.2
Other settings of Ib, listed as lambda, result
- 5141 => 166.1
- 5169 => 132.2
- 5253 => 166.6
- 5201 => 176.1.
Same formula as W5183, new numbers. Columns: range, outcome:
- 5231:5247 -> 177.5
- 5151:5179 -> 168.2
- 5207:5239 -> 172.8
